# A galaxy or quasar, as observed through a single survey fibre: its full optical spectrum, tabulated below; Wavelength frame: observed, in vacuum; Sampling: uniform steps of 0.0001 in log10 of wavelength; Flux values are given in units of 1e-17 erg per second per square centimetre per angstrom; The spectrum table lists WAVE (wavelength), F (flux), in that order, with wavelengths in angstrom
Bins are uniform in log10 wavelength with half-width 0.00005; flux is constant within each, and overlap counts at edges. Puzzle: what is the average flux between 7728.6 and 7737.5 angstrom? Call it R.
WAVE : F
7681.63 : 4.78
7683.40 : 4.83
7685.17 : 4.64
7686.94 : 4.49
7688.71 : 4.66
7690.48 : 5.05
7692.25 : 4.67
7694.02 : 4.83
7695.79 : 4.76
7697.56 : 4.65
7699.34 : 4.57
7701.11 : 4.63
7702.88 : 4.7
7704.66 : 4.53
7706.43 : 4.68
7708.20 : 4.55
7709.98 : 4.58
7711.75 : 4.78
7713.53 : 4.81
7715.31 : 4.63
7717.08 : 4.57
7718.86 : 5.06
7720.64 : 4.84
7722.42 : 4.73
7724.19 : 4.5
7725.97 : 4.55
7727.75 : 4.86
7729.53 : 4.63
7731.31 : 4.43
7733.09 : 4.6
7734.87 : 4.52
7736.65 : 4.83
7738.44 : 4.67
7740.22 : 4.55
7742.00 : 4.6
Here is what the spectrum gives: 4.6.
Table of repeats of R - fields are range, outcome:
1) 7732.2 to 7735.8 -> 4.57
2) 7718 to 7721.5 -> 4.95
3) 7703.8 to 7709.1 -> 4.59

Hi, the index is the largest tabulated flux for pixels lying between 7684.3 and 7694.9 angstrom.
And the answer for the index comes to 5.05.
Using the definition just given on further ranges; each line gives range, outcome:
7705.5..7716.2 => 4.81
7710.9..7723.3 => 5.06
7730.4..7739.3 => 4.83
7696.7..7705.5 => 4.7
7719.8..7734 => 4.86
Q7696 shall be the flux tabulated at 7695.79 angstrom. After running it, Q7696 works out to 4.76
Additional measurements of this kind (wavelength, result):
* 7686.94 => 4.49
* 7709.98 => 4.58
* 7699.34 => 4.57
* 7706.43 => 4.68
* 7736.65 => 4.83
